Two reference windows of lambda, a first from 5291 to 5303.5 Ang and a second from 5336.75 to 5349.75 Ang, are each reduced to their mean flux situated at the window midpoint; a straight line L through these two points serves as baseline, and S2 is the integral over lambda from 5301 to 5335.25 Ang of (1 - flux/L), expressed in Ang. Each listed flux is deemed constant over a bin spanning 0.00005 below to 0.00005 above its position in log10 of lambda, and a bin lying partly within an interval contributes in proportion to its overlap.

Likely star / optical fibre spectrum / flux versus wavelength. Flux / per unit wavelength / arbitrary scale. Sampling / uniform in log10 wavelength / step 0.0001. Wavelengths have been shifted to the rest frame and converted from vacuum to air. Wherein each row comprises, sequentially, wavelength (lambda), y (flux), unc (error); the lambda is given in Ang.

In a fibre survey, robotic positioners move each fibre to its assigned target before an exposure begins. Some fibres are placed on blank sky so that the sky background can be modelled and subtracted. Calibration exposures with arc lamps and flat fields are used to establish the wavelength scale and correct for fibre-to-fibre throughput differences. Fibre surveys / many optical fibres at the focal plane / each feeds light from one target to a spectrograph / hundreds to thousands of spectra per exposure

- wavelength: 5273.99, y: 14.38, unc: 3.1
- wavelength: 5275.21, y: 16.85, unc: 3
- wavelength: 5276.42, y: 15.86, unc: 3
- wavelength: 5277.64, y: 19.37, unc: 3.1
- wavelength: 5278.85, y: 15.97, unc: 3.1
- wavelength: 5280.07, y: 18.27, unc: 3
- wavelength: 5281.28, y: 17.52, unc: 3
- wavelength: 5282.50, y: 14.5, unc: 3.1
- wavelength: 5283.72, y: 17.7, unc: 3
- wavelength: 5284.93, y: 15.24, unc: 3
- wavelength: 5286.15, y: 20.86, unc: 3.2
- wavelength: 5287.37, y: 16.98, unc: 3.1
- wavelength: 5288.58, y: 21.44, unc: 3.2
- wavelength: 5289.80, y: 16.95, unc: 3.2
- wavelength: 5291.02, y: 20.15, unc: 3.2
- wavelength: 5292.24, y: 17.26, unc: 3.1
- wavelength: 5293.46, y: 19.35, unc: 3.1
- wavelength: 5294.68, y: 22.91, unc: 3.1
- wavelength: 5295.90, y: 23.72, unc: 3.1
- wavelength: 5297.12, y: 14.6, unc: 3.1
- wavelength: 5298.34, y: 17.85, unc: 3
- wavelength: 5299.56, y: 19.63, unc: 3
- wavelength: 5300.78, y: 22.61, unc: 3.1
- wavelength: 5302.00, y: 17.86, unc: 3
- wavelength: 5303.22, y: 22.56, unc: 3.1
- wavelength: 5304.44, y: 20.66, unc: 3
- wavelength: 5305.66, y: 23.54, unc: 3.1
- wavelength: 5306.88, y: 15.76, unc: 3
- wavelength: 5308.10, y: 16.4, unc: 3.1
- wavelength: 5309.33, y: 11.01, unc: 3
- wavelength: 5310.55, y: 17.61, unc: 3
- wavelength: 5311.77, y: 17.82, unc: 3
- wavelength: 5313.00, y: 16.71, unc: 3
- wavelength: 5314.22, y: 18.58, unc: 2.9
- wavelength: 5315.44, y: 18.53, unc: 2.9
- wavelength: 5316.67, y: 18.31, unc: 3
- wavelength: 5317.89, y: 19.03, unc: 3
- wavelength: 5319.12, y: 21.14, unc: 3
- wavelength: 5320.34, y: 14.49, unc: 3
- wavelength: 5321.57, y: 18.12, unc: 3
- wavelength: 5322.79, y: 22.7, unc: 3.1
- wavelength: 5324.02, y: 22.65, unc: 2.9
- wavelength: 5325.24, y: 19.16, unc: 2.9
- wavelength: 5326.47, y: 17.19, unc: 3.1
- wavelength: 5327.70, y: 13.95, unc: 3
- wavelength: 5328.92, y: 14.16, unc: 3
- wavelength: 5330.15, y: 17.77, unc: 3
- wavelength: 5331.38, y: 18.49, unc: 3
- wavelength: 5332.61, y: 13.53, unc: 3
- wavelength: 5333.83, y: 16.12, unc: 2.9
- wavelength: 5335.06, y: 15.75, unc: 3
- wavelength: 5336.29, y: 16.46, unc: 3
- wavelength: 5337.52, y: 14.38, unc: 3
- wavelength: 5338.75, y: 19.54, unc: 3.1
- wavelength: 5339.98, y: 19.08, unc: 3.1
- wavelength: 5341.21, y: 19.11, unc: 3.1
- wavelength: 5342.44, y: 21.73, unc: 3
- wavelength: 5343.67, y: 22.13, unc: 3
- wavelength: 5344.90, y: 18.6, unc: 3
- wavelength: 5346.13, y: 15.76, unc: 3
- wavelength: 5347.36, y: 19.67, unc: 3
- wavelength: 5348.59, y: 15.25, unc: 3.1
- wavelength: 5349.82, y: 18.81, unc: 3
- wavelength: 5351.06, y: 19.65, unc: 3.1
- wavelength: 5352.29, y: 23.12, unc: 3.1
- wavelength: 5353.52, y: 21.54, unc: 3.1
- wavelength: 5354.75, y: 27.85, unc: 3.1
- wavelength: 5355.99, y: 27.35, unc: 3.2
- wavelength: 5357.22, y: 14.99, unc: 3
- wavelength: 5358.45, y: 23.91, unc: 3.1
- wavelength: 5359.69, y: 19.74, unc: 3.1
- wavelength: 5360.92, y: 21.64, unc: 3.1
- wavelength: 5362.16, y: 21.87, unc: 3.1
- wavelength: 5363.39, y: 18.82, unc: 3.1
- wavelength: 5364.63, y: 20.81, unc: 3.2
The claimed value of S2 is 2.3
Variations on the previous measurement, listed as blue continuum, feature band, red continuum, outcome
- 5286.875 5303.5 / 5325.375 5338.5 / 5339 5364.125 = 2.7 Ang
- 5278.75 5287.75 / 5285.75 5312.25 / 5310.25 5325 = -1.5 Ang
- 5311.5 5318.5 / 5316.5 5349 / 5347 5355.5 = 2.6 Ang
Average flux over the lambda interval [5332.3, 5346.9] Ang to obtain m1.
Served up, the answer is 17.8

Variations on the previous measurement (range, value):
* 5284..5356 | 18.7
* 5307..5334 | 17.4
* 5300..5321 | 18.4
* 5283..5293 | 18.3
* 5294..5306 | 20.5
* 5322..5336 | 17.4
